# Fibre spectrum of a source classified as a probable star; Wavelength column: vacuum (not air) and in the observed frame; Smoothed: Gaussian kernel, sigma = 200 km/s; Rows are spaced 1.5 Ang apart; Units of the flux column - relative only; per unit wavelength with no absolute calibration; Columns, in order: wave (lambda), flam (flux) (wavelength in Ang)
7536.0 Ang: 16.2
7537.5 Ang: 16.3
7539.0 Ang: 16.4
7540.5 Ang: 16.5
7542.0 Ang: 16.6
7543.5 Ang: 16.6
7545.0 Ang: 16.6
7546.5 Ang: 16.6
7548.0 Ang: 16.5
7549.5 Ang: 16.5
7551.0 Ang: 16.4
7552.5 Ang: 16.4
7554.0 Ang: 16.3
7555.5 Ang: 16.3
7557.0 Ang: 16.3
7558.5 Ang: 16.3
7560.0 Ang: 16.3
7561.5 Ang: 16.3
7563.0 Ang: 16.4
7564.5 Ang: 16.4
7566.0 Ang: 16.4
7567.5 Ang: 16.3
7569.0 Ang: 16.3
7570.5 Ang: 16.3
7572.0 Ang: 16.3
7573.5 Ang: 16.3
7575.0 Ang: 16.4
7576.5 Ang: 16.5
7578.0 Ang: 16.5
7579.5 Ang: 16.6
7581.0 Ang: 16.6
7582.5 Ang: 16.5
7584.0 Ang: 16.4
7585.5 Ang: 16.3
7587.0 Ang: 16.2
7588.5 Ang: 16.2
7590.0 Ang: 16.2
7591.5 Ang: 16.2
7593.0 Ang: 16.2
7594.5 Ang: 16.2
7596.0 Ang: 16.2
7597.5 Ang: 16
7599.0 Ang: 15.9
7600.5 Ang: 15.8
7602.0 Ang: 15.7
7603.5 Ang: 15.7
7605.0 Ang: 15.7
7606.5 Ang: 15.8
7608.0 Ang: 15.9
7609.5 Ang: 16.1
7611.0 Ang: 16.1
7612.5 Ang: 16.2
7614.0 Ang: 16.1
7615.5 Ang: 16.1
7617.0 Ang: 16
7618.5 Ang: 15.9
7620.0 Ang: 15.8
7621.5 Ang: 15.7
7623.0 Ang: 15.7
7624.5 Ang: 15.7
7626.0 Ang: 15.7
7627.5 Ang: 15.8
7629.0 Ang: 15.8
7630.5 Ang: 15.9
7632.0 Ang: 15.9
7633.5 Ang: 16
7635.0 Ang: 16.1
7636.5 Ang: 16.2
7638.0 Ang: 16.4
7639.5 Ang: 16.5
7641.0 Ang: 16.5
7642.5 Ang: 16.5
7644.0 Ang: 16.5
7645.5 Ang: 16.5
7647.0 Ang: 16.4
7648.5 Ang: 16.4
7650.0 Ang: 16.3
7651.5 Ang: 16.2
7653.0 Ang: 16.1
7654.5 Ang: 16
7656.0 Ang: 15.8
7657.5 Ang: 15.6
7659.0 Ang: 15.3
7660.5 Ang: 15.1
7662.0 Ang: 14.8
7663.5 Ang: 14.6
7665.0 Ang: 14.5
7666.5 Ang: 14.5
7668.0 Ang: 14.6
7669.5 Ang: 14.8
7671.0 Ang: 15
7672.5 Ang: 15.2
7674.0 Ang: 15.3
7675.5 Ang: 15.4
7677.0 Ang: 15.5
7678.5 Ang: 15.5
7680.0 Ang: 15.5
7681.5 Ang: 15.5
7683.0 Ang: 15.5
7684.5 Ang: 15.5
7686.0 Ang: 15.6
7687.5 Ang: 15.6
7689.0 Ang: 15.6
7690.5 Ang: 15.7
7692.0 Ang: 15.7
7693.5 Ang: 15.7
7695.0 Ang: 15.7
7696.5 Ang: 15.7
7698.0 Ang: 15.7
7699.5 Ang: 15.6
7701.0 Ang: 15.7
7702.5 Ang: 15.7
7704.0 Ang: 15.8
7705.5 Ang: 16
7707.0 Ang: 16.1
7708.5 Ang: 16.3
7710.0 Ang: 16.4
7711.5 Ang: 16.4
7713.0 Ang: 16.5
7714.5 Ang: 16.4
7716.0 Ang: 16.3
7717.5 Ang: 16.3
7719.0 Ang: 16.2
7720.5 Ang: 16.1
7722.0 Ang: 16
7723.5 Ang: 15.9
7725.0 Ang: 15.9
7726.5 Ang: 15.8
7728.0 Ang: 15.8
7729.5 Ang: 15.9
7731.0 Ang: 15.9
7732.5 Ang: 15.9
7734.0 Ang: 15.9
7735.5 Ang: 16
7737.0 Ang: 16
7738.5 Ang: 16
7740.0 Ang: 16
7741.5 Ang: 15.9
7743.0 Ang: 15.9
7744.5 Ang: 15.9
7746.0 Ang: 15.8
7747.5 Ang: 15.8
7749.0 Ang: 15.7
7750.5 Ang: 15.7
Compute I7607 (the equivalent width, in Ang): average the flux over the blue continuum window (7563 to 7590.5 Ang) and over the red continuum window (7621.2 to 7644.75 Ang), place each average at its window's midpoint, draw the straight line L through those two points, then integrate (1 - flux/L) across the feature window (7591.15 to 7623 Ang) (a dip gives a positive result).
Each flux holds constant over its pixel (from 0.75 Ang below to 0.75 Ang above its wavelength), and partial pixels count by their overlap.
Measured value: 0.5 Ang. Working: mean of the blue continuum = 16.4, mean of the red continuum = 16.1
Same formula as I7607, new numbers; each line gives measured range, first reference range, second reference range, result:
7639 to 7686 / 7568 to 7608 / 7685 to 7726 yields 1.31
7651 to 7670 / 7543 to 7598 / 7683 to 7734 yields 1.01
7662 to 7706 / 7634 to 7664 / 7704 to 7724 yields 1.98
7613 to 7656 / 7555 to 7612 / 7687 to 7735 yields 0.04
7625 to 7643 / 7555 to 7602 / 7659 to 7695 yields -0.45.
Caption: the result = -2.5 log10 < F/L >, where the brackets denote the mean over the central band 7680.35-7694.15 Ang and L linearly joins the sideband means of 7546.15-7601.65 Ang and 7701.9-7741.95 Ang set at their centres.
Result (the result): 0.04 mag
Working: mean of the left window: 16.3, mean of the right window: 16.1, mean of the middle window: 15.6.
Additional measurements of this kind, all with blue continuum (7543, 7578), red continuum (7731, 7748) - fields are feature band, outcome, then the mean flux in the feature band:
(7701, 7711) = -0.002 mag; 16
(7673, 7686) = 0.042 mag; 15.5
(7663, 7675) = 0.090 mag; 14.8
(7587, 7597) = 0.008 mag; 16.2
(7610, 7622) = 0.017 mag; 16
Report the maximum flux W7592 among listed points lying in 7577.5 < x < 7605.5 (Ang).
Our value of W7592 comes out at 16.6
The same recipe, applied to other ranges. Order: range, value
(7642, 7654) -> 16.5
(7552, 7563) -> 16.4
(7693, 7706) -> 16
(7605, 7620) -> 16.2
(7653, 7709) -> 16.3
